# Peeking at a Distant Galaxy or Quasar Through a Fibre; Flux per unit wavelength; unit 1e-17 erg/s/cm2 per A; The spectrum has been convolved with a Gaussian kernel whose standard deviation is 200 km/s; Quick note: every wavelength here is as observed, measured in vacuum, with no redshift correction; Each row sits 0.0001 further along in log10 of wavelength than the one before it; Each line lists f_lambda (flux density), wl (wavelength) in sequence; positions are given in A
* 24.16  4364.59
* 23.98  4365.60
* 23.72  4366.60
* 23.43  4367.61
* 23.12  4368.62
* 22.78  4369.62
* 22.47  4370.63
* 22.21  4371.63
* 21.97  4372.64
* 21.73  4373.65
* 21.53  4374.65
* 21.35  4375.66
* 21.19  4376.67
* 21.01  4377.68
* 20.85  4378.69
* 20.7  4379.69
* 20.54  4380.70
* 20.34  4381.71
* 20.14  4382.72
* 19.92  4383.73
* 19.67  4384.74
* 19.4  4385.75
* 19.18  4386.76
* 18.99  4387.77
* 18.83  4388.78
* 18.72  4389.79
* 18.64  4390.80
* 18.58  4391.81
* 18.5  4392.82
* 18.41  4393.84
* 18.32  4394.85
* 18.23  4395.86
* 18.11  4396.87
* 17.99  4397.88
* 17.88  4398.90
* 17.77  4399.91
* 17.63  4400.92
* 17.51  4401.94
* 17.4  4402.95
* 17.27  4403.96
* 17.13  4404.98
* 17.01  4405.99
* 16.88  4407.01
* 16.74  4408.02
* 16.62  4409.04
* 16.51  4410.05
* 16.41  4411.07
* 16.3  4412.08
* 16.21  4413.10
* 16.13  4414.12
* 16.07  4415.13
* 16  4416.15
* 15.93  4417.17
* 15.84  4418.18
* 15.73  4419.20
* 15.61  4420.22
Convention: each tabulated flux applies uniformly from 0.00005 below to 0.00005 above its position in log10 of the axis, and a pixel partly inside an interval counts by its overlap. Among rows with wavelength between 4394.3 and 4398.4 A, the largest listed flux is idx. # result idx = 18.32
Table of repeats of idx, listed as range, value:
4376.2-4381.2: 21.19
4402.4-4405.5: 17.4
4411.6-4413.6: 16.3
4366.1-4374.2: 23.72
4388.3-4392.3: 18.83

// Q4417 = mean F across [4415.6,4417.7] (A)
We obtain 16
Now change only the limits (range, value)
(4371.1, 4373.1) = 22.1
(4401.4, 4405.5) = 17.3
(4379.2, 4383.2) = 20.4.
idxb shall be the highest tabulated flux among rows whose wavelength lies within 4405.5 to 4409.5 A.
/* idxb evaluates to 17.01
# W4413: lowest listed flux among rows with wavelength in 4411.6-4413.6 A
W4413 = 16.21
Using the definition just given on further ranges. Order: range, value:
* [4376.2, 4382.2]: 20.34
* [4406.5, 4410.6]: 16.51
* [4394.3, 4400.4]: 17.77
